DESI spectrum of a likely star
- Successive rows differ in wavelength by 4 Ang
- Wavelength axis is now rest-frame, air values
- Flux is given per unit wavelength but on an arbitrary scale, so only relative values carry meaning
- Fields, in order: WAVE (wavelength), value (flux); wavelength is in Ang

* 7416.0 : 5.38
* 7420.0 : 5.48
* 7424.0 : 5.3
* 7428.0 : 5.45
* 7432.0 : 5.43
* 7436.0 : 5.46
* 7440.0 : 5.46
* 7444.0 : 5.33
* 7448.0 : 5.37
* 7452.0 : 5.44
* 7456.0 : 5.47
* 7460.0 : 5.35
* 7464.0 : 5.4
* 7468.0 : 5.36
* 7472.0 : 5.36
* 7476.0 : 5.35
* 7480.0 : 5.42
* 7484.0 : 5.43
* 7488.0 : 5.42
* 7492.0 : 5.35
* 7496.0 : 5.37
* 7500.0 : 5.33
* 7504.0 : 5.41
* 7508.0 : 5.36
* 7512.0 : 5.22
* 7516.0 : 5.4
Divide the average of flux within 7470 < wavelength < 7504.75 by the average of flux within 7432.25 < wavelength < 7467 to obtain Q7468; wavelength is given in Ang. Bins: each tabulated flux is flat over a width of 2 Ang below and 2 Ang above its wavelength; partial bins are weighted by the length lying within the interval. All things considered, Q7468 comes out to 0.99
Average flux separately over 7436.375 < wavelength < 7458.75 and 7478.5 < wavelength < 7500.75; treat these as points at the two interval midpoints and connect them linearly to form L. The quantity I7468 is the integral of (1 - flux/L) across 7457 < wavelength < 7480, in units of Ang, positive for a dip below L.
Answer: 0.1 Ang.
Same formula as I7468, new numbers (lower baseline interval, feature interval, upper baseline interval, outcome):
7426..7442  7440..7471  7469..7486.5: 0.2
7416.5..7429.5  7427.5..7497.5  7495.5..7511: -0.2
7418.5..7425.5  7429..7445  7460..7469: -0.1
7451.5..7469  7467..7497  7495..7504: 0.0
